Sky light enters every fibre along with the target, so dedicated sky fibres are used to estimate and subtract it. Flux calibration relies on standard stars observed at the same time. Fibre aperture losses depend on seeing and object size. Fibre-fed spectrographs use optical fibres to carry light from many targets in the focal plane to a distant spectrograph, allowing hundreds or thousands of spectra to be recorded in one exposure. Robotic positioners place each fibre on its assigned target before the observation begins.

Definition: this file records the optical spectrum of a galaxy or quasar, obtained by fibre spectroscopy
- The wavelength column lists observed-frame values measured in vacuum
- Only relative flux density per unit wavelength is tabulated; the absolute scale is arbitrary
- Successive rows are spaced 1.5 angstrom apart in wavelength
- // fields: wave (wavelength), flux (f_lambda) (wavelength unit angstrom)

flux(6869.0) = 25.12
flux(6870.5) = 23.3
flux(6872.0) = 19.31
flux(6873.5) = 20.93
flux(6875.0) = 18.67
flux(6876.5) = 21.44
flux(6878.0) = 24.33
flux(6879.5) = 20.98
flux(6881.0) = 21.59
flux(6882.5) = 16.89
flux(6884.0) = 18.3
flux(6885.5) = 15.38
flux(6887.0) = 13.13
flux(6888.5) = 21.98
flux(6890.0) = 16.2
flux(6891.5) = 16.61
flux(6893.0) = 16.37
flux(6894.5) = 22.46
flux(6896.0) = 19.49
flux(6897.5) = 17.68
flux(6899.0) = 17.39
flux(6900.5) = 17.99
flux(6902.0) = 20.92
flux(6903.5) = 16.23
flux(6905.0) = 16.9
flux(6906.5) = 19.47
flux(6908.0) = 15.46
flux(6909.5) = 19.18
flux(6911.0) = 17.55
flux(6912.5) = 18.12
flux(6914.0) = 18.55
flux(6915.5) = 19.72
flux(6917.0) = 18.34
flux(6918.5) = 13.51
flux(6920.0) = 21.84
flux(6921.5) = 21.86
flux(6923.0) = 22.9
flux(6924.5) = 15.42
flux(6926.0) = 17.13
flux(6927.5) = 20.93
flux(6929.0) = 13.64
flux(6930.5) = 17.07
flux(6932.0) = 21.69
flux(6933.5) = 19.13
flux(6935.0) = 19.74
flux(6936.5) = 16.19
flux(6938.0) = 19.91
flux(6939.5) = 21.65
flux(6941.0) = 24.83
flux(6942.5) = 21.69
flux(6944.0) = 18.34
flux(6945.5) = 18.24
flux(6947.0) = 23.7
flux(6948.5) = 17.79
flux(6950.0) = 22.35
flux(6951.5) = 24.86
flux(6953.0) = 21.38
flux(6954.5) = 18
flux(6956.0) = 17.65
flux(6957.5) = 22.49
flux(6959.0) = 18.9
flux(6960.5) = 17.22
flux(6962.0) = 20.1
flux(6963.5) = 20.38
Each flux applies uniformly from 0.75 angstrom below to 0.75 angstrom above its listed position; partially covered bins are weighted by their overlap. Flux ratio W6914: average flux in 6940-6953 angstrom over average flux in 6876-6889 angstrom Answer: 1.1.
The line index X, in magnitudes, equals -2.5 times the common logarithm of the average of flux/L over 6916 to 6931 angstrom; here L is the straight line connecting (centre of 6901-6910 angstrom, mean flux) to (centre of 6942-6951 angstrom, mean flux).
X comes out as 0.04 mag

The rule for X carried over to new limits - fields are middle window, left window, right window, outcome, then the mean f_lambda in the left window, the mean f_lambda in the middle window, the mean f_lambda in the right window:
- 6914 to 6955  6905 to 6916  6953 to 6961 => -0.06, 18.2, 19.7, 19.1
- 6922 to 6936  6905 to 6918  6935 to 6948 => 0.05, 18.1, 18.6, 20.5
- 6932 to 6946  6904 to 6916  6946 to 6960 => -0.01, 18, 20.1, 20.7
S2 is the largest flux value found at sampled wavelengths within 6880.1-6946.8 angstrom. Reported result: 24.83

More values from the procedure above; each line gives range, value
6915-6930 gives 22.9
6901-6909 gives 20.92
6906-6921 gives 21.84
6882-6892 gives 21.98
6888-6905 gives 22.46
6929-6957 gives 24.86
